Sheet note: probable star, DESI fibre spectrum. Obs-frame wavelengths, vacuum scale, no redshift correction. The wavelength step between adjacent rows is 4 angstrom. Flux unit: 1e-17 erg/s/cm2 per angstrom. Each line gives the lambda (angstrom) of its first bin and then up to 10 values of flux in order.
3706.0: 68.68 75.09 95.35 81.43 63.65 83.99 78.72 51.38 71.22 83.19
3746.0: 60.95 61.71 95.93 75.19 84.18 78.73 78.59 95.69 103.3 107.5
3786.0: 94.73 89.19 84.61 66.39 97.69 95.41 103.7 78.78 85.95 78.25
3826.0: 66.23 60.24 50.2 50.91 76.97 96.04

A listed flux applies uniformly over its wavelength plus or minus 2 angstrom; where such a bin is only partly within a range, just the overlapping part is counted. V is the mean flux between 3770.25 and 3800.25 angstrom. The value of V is 90.9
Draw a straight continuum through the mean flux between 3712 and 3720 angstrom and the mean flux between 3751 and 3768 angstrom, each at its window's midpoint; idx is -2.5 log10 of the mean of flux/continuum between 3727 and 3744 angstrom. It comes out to 0.19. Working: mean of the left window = 88.4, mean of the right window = 82.2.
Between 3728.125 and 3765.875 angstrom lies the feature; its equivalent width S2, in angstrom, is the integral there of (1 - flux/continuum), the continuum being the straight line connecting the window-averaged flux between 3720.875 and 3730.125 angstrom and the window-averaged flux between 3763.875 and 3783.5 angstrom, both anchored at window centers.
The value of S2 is 4.3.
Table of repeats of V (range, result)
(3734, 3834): 81.9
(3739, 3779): 80.9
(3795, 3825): 85.9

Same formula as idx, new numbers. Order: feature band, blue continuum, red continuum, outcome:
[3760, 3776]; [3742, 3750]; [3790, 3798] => -0.151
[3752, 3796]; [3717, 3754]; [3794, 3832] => -0.172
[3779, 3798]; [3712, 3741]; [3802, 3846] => -0.200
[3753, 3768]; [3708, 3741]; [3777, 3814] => 0.017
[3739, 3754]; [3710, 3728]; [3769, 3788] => 0.212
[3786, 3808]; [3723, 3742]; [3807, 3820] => -0.014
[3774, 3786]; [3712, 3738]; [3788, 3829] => -0.249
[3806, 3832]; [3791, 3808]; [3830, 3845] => -0.083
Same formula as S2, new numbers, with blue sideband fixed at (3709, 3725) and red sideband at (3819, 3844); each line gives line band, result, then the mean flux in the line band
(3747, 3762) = -0.6 angstrom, 77.4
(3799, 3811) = -4.9 angstrom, 95.8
